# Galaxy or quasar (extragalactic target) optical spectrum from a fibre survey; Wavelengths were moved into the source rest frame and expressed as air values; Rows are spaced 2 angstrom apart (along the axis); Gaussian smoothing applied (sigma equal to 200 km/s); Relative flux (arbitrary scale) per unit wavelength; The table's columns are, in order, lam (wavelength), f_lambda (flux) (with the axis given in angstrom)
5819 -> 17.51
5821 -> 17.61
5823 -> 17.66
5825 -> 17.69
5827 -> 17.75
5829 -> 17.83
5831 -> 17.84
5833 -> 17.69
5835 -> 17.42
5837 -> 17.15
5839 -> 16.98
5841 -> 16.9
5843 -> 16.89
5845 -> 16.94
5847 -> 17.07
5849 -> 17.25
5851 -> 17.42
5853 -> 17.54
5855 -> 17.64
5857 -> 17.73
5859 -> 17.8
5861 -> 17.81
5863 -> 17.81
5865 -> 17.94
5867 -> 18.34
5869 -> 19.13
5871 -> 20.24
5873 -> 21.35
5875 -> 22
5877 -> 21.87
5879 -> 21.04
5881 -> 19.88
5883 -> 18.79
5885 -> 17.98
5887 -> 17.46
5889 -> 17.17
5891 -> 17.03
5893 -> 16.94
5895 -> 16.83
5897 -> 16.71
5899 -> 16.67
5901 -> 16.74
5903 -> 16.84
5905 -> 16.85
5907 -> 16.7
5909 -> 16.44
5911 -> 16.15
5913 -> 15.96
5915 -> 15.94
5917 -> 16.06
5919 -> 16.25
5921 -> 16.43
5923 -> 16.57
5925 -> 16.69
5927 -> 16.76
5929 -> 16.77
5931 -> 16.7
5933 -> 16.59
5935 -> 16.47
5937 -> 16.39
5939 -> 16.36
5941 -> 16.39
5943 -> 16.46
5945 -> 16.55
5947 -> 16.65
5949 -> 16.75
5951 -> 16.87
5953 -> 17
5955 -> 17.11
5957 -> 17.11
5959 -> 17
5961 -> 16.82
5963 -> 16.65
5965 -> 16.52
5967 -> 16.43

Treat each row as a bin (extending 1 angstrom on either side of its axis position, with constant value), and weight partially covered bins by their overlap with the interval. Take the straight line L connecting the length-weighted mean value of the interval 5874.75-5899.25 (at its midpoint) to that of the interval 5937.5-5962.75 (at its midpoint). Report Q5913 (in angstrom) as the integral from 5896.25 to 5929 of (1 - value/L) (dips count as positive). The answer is 2.3 angstrom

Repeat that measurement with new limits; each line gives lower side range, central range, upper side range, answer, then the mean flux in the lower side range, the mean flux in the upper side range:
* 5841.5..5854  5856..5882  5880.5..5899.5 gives -3.2 angstrom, 17.2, 17.5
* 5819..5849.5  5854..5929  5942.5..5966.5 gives -2.7 angstrom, 17.4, 16.8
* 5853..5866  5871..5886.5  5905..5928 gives -2.7 angstrom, 17.8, 16.4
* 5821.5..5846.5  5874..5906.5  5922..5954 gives -2.2 angstrom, 17.4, 16.6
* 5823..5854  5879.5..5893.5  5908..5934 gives -1.0 angstrom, 17.4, 16.4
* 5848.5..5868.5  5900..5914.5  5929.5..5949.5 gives 0.4 angstrom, 17.8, 16.5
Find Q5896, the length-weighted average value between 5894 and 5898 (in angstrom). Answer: 16.8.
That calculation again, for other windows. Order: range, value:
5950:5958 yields 17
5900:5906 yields 16.8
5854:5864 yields 17.8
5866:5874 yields 19.8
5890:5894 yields 17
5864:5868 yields 18.1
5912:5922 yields 16.1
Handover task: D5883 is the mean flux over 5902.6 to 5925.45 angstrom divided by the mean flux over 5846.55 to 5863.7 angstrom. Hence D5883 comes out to 0.93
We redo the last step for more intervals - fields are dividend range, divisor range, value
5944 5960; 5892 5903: 1.01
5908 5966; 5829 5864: 0.95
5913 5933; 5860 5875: 0.86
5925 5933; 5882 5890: 0.94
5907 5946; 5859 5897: 0.87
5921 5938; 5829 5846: 0.96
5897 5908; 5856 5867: 0.94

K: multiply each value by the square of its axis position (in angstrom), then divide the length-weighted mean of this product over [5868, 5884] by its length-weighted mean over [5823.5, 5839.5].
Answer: 1.19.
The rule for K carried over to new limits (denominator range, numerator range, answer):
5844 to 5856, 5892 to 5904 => 0.99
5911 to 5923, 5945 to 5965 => 1.06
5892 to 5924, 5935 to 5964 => 1.03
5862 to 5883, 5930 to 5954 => 0.85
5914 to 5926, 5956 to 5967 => 1.04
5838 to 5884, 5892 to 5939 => 0.91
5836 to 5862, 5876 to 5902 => 1.06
